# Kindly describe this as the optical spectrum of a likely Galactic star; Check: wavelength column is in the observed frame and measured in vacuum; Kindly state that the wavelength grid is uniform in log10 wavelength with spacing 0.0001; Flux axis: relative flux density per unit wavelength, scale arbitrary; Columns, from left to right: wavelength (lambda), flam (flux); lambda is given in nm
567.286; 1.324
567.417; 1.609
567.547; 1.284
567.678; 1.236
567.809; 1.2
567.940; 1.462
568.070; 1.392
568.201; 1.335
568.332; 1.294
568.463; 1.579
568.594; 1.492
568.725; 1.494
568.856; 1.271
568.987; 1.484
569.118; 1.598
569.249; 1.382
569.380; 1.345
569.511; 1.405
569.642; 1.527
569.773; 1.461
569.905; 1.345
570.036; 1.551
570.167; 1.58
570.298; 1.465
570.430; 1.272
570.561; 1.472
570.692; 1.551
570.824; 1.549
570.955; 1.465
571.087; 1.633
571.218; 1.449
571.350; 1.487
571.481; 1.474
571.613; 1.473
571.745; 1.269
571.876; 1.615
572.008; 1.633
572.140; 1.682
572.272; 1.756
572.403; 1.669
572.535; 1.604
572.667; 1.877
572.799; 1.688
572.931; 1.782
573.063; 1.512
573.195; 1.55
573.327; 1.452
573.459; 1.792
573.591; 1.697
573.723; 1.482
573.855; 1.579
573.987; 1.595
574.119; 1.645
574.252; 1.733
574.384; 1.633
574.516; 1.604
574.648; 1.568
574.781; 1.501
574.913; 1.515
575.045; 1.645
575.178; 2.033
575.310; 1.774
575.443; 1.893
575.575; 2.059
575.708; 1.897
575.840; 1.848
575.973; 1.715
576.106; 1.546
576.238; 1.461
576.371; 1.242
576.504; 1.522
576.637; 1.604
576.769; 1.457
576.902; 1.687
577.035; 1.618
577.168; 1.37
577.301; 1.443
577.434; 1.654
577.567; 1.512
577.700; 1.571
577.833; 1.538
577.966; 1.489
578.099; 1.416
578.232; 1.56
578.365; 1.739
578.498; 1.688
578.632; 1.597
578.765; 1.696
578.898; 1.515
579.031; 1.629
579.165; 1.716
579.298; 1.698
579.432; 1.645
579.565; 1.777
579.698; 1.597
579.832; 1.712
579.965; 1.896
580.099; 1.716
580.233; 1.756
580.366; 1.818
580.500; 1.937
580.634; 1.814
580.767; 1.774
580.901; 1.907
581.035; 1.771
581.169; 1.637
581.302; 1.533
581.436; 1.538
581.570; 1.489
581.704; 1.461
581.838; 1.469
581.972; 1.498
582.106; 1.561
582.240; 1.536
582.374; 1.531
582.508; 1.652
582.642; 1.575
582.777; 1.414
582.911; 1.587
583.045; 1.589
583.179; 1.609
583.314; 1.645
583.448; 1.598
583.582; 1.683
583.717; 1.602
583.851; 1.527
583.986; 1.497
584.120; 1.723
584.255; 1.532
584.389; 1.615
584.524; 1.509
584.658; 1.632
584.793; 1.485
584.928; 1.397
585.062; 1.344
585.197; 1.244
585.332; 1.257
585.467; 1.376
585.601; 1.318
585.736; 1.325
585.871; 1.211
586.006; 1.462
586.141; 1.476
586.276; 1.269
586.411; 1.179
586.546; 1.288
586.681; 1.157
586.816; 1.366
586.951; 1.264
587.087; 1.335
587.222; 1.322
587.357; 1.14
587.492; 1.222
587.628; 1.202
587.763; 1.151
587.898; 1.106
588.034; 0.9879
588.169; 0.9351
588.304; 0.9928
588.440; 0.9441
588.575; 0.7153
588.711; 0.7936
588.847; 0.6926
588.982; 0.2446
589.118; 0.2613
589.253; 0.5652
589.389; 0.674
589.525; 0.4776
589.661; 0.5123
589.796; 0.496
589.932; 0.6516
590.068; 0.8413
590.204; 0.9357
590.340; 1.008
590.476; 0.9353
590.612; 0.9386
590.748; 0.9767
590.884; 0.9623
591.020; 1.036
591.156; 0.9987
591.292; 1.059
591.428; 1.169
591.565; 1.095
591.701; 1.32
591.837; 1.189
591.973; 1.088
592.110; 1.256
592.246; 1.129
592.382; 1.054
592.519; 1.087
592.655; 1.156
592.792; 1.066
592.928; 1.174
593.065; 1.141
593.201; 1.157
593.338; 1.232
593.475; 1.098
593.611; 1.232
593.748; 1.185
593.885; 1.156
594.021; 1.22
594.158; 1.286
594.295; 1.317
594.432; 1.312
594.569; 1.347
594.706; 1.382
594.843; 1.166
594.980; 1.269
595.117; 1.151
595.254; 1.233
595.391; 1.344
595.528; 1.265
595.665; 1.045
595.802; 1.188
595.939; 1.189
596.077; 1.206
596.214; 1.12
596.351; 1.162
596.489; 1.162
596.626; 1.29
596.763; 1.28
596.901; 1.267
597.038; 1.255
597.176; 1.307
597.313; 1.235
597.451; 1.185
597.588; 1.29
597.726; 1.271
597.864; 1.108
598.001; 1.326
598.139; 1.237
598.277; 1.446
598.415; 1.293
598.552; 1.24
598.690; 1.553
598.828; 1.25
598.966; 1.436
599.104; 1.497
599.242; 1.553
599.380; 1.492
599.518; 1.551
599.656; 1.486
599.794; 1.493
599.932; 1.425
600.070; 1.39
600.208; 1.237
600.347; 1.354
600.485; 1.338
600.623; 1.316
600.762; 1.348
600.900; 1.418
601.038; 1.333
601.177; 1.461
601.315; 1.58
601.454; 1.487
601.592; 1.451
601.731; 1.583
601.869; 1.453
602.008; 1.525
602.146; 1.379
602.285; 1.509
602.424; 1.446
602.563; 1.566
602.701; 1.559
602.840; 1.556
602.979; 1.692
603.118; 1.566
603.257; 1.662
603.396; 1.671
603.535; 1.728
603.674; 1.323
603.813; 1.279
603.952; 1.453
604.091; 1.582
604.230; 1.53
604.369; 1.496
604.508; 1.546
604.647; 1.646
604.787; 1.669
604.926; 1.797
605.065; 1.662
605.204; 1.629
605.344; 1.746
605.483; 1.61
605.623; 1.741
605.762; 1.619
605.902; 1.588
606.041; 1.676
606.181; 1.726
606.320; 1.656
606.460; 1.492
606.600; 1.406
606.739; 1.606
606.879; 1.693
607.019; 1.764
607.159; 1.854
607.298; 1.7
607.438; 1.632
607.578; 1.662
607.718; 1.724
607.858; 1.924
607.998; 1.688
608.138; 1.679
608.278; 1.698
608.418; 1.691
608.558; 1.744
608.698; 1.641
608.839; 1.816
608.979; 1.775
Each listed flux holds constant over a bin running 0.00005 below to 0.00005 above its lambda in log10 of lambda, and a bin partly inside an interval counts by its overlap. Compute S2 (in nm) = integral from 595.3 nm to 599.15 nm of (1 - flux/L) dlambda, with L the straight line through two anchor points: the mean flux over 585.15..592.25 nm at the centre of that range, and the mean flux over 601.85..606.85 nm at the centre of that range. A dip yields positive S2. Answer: 0.19 nm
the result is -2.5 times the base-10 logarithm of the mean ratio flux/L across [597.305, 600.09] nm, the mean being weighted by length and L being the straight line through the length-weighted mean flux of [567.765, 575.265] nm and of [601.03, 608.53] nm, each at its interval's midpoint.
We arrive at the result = 0.16 mag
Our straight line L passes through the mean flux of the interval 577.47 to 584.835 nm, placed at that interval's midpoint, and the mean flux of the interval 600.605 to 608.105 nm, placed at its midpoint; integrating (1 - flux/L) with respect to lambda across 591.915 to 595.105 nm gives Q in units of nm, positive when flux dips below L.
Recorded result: 0.81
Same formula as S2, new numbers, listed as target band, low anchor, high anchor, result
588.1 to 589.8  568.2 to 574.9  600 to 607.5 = 0.99 nm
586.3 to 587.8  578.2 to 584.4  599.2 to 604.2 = 0.33 nm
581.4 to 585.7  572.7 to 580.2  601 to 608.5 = 0.30 nm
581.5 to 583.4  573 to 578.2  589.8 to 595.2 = -0.18 nm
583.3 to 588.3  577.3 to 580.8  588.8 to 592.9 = -0.49 nm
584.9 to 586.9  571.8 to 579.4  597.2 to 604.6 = 0.31 nm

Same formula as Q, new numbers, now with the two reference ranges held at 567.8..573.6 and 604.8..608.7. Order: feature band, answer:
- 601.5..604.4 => 0.24 nm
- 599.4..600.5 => 0.16 nm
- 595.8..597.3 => 0.38 nm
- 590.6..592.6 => 0.64 nm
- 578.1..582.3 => -0.28 nm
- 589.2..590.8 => 0.85 nm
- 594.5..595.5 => 0.22 nm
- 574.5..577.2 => -0.20 nm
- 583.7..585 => 0.02 nm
